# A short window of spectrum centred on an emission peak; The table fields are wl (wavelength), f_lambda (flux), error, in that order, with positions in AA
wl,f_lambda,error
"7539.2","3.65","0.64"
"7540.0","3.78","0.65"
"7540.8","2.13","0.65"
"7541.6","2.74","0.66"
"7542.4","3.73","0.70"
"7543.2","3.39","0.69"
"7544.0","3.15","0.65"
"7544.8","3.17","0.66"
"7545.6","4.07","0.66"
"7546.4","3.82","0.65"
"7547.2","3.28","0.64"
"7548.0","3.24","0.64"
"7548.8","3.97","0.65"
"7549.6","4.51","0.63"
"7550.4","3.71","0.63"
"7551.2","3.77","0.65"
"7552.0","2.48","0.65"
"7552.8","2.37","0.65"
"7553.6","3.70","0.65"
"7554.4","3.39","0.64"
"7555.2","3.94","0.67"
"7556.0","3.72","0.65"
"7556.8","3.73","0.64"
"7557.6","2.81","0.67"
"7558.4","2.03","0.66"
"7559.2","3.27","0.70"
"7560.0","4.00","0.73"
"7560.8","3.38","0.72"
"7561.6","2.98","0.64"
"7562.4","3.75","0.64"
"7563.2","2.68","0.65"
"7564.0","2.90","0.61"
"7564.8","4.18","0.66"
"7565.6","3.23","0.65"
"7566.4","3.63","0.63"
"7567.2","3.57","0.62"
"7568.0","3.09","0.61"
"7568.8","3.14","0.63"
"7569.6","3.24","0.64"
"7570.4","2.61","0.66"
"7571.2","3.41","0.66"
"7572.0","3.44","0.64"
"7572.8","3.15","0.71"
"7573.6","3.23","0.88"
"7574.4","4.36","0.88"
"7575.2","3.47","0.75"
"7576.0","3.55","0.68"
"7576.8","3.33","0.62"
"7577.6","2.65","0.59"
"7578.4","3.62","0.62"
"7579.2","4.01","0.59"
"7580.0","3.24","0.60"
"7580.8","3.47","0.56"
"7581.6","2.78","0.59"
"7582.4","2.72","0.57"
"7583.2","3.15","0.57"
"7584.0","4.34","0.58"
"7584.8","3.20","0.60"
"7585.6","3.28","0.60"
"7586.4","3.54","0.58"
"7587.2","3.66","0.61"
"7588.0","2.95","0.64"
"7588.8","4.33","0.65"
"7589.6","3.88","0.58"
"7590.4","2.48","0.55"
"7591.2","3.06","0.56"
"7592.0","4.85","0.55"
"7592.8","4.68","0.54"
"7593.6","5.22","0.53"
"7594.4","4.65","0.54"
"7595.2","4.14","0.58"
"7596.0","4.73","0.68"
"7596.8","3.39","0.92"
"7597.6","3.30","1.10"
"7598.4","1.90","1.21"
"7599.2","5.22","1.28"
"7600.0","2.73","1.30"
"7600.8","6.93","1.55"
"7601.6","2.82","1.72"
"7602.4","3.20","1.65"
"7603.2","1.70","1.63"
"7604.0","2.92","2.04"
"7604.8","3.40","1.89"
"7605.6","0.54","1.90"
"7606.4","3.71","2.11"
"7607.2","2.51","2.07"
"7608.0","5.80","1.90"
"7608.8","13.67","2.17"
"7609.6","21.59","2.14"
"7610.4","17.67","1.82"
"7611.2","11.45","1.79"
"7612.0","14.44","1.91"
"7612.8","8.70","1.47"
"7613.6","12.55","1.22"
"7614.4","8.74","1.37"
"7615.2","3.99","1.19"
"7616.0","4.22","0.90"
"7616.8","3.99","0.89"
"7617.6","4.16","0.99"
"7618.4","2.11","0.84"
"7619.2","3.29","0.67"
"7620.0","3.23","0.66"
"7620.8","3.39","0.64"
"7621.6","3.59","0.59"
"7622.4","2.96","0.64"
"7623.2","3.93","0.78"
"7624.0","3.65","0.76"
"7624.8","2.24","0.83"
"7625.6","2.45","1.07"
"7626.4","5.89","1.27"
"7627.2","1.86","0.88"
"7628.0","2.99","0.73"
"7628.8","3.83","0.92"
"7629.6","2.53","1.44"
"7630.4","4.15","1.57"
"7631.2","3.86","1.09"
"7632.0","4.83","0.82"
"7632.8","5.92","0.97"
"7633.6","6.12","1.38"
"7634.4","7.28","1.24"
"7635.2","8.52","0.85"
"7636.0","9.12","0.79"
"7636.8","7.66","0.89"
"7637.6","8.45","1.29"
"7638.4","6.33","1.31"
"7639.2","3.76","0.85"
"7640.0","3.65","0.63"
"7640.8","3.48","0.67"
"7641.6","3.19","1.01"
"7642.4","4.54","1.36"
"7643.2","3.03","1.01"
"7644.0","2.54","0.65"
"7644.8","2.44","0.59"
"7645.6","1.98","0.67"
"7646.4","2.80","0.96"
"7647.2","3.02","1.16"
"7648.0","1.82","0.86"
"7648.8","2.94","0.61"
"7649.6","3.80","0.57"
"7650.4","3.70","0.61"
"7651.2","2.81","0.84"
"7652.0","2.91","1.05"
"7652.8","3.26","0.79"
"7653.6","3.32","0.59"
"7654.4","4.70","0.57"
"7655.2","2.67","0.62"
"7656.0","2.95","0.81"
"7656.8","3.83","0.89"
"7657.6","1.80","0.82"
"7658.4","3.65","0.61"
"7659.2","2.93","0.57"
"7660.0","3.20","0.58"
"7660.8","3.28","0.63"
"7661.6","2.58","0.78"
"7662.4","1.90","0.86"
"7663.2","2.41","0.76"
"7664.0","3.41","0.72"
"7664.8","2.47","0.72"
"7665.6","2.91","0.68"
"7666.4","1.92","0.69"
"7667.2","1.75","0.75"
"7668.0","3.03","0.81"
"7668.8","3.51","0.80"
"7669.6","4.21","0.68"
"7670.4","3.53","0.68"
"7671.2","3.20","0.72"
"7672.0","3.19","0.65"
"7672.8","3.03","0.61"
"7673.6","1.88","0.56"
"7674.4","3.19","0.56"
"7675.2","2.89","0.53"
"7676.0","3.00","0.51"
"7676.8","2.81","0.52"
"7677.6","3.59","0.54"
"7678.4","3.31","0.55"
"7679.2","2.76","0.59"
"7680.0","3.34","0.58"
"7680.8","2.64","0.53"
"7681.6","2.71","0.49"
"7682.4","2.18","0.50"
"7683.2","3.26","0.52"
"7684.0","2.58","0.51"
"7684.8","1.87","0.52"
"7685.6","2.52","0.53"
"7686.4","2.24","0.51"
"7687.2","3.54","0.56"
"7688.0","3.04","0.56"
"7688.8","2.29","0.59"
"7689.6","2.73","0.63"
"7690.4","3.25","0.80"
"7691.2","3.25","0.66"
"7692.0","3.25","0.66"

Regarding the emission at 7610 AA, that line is Halpha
